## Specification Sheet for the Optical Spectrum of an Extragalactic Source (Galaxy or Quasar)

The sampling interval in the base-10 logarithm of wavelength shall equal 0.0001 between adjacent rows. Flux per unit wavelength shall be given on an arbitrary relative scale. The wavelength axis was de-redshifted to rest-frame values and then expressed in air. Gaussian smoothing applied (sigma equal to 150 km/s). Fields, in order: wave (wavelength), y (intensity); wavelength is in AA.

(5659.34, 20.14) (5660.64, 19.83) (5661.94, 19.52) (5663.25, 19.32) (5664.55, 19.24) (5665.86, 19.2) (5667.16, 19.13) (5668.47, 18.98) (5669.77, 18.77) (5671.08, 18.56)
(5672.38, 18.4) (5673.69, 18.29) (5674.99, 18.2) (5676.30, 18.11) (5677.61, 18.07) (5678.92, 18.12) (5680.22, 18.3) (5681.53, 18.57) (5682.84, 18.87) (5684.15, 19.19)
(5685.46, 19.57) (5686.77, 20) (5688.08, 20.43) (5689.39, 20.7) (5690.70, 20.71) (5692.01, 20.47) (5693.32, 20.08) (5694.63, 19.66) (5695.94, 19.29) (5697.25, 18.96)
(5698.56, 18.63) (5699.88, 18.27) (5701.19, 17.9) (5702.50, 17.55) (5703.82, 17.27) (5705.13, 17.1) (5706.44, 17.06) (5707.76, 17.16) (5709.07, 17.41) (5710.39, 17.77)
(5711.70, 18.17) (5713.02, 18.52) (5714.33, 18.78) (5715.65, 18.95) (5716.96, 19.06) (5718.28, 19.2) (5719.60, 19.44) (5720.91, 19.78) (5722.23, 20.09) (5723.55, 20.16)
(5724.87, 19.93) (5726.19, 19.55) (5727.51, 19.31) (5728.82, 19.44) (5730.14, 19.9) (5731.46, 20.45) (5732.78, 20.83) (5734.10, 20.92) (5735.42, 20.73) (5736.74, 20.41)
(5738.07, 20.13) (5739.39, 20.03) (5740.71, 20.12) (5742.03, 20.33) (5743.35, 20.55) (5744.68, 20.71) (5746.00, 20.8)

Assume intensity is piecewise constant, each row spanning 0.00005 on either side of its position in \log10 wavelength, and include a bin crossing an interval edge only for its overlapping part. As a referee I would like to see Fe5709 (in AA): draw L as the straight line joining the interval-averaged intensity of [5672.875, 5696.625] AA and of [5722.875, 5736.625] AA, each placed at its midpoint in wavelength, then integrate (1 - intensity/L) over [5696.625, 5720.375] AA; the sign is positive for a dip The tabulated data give 1.8 AA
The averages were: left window 19.3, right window 20.1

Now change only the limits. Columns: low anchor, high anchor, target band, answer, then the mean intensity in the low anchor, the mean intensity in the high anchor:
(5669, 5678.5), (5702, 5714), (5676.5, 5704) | -1.7 AA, 18.3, 17.6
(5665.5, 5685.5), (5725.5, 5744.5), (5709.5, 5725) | 0.5 AA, 18.6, 20.2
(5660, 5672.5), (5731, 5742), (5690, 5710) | 1.3 AA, 19.1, 20.4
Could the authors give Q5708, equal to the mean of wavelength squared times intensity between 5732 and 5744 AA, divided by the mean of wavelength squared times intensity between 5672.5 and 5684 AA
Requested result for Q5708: 1.14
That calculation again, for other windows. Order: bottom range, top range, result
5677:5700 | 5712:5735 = 1.03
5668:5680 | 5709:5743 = 1.09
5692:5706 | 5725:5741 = 1.10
